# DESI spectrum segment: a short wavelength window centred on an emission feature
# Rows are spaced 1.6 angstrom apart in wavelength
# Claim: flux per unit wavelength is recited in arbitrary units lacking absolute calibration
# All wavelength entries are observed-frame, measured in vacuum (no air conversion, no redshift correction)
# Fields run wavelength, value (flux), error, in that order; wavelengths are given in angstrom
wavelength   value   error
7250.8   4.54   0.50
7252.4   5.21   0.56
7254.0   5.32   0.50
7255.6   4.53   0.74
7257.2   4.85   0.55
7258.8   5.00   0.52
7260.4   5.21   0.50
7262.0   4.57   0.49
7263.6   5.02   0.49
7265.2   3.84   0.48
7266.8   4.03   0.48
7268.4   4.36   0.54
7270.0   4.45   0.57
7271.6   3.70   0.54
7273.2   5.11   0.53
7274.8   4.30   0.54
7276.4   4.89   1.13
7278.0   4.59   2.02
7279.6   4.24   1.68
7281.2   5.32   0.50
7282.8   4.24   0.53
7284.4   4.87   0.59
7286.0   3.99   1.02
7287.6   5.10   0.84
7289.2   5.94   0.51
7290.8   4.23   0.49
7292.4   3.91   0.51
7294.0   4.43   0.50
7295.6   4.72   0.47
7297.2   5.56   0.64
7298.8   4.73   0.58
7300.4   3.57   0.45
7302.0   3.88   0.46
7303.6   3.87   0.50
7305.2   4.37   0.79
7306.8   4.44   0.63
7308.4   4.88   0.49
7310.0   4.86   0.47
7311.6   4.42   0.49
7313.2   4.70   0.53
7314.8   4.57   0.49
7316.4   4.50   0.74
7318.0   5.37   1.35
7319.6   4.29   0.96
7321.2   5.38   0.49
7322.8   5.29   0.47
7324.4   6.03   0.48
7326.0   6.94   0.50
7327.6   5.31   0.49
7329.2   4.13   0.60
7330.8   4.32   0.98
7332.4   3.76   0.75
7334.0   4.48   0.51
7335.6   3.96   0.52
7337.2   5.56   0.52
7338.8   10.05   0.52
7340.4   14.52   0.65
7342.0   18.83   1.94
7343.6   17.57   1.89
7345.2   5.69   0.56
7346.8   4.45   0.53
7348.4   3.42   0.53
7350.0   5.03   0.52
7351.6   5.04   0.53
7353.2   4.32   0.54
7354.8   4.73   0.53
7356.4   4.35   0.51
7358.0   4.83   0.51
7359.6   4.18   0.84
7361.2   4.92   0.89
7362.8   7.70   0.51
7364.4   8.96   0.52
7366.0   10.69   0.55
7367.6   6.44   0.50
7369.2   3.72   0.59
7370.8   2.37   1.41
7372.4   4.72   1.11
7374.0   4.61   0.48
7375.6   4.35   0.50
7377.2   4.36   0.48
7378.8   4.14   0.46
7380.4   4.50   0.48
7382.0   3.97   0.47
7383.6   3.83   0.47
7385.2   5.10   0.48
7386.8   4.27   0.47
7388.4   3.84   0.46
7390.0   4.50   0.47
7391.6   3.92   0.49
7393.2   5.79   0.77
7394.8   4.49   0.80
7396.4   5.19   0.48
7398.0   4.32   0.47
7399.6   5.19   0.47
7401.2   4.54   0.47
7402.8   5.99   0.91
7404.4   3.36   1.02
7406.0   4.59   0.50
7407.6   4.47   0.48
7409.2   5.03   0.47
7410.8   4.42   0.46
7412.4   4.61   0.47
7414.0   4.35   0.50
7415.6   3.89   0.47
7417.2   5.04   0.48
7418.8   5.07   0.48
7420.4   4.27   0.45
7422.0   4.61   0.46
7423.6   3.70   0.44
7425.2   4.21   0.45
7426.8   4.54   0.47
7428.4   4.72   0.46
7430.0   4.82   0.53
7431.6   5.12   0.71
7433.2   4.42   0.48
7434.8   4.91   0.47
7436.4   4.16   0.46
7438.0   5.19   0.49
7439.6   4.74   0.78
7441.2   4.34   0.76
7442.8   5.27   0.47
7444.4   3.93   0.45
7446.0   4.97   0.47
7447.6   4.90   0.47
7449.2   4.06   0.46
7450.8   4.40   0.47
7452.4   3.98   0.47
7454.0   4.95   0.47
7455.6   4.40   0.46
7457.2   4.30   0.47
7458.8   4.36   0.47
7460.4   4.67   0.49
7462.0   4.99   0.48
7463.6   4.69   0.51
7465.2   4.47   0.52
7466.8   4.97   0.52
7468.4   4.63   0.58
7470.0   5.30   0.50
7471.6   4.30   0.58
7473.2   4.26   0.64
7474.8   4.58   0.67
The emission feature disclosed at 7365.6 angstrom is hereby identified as [N II]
